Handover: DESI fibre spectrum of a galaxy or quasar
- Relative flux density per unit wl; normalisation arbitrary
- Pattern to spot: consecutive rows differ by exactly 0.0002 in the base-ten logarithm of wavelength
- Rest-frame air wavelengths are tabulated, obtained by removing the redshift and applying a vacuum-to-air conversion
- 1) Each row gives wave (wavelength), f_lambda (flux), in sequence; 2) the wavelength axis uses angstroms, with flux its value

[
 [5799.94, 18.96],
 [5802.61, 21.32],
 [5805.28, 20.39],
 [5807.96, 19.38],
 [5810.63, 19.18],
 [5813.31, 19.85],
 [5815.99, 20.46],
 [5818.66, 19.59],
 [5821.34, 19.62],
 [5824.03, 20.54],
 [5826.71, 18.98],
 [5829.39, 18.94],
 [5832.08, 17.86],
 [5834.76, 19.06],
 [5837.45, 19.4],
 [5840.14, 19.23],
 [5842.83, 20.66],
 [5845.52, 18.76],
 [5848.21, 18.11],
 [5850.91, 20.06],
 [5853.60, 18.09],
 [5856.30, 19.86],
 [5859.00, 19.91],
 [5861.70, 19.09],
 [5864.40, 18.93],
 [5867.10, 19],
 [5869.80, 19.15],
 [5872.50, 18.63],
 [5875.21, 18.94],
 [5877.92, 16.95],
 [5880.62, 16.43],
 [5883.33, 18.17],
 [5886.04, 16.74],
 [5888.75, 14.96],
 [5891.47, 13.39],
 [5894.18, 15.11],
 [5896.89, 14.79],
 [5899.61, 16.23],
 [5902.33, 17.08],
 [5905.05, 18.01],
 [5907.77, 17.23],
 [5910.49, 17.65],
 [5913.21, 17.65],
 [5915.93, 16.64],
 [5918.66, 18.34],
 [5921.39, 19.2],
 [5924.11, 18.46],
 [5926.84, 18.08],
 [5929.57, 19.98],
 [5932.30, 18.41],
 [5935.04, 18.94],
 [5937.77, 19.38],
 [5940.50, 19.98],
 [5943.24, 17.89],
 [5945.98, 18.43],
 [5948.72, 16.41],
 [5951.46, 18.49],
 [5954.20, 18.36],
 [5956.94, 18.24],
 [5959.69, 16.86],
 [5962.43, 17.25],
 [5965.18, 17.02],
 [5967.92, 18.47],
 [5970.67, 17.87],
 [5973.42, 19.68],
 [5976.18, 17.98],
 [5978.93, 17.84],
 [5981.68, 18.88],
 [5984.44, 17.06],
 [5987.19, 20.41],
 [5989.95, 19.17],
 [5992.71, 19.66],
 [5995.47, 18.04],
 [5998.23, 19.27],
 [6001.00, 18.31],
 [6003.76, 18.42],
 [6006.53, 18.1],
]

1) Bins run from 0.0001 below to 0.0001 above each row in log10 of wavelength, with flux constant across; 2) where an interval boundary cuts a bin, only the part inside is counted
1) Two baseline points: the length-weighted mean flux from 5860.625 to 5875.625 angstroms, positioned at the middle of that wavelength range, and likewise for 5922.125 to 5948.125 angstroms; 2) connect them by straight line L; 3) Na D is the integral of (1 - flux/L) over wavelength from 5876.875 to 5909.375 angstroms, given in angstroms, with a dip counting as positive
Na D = 4.5 angstroms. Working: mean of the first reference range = 19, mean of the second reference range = 18.8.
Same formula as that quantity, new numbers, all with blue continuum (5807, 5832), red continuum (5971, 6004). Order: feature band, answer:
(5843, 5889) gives 2.0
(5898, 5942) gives 2.0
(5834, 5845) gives -0.1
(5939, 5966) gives 1.4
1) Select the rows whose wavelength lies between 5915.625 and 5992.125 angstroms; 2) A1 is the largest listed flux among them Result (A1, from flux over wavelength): 20.41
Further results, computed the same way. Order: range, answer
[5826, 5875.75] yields 20.66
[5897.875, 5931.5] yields 19.98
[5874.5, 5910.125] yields 18.94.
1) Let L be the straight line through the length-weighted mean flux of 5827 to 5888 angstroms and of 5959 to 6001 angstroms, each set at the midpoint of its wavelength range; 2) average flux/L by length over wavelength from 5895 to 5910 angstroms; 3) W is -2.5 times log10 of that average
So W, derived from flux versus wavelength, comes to 0.12 mag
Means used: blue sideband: 18.7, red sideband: 18.4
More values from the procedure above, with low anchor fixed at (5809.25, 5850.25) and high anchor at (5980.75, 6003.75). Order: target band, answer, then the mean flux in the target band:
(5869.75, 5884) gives 0.074 mag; 17.9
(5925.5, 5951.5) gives 0.023 mag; 18.6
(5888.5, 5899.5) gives 0.286 mag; 14.7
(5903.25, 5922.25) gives 0.078 mag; 17.8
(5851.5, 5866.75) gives 0.003 mag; 19.2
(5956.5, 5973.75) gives 0.066 mag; 17.8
